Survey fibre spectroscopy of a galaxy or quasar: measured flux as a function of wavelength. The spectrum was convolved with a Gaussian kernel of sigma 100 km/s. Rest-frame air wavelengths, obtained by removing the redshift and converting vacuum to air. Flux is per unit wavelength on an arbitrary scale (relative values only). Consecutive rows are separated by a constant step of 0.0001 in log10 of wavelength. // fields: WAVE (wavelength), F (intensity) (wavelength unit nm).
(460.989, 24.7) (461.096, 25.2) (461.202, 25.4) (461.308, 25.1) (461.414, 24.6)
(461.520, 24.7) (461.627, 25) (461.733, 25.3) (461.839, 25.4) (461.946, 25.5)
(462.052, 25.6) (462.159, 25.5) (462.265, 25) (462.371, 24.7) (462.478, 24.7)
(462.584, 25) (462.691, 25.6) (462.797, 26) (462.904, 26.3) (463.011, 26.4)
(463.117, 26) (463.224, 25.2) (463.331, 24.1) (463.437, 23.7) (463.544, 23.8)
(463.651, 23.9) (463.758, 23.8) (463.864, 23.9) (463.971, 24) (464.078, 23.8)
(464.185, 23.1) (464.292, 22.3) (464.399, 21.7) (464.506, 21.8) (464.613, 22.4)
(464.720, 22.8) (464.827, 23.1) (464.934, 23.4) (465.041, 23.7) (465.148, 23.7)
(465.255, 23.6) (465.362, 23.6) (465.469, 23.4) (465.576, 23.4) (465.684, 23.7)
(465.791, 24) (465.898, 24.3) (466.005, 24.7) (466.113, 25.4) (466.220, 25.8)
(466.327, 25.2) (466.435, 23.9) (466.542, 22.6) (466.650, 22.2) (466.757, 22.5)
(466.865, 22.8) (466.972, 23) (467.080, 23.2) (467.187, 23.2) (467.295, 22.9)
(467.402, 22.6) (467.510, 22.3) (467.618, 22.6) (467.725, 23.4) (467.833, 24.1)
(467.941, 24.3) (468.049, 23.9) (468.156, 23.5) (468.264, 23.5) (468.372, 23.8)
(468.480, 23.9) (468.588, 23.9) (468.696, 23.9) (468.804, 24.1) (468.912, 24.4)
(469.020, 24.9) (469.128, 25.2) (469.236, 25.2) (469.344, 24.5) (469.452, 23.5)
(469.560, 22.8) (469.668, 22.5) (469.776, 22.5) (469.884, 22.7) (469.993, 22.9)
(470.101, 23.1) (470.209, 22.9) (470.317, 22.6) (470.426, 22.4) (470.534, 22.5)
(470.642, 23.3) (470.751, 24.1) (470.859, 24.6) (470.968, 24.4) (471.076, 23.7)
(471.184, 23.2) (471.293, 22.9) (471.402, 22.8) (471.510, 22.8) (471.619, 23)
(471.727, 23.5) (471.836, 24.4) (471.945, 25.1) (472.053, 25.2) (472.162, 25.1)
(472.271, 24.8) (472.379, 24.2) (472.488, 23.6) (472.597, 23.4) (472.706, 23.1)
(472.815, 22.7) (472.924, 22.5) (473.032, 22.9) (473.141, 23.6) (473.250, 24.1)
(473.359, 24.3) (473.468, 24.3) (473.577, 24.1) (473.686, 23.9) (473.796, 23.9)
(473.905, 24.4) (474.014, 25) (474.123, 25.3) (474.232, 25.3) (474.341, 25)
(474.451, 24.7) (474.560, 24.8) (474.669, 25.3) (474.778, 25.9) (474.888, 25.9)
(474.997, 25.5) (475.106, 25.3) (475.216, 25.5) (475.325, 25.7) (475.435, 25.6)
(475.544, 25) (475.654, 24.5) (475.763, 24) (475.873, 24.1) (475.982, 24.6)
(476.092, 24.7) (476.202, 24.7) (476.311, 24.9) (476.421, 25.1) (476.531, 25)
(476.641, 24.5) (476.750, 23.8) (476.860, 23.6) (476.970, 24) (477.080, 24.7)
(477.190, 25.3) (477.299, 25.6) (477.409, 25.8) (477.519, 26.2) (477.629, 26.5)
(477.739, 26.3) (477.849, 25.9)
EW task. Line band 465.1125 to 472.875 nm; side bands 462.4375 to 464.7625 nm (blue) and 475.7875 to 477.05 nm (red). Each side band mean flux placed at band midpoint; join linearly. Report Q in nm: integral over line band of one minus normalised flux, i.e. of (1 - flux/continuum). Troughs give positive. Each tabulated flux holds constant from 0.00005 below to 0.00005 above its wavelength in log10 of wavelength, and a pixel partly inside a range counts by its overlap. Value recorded 0.20 nm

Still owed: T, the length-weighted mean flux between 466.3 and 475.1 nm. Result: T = 23.8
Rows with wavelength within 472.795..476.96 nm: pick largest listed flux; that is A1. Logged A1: 25.9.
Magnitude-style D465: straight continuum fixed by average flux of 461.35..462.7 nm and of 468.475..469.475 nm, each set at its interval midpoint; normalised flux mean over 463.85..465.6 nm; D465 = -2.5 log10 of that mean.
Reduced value 0.077 mag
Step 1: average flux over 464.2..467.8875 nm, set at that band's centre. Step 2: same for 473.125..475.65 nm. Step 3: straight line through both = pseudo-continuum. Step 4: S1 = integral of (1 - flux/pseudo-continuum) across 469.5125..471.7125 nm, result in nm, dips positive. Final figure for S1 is 0.099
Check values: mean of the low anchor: 23.3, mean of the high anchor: 24.9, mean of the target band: 23.1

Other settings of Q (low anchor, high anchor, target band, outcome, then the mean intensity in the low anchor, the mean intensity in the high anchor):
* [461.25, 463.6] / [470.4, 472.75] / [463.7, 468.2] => 0.22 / 25.1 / 23.8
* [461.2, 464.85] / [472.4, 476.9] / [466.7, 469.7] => 0.11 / 24.4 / 24.5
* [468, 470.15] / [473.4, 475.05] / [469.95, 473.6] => 0.11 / 23.7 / 24.9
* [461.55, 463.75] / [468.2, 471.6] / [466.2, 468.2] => 0.06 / 25.1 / 23.5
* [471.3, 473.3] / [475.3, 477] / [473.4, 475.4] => -0.07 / 23.7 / 24.6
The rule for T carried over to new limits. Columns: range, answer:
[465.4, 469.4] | 23.8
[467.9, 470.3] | 23.7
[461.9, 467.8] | 23.9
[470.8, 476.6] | 24.4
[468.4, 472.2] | 23.7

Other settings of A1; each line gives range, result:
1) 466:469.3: 25.8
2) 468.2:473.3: 25.2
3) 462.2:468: 26.4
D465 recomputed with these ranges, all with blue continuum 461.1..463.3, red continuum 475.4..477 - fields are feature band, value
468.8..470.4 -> 0.061 mag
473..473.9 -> 0.035 mag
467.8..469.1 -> 0.042 mag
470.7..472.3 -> 0.038 mag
